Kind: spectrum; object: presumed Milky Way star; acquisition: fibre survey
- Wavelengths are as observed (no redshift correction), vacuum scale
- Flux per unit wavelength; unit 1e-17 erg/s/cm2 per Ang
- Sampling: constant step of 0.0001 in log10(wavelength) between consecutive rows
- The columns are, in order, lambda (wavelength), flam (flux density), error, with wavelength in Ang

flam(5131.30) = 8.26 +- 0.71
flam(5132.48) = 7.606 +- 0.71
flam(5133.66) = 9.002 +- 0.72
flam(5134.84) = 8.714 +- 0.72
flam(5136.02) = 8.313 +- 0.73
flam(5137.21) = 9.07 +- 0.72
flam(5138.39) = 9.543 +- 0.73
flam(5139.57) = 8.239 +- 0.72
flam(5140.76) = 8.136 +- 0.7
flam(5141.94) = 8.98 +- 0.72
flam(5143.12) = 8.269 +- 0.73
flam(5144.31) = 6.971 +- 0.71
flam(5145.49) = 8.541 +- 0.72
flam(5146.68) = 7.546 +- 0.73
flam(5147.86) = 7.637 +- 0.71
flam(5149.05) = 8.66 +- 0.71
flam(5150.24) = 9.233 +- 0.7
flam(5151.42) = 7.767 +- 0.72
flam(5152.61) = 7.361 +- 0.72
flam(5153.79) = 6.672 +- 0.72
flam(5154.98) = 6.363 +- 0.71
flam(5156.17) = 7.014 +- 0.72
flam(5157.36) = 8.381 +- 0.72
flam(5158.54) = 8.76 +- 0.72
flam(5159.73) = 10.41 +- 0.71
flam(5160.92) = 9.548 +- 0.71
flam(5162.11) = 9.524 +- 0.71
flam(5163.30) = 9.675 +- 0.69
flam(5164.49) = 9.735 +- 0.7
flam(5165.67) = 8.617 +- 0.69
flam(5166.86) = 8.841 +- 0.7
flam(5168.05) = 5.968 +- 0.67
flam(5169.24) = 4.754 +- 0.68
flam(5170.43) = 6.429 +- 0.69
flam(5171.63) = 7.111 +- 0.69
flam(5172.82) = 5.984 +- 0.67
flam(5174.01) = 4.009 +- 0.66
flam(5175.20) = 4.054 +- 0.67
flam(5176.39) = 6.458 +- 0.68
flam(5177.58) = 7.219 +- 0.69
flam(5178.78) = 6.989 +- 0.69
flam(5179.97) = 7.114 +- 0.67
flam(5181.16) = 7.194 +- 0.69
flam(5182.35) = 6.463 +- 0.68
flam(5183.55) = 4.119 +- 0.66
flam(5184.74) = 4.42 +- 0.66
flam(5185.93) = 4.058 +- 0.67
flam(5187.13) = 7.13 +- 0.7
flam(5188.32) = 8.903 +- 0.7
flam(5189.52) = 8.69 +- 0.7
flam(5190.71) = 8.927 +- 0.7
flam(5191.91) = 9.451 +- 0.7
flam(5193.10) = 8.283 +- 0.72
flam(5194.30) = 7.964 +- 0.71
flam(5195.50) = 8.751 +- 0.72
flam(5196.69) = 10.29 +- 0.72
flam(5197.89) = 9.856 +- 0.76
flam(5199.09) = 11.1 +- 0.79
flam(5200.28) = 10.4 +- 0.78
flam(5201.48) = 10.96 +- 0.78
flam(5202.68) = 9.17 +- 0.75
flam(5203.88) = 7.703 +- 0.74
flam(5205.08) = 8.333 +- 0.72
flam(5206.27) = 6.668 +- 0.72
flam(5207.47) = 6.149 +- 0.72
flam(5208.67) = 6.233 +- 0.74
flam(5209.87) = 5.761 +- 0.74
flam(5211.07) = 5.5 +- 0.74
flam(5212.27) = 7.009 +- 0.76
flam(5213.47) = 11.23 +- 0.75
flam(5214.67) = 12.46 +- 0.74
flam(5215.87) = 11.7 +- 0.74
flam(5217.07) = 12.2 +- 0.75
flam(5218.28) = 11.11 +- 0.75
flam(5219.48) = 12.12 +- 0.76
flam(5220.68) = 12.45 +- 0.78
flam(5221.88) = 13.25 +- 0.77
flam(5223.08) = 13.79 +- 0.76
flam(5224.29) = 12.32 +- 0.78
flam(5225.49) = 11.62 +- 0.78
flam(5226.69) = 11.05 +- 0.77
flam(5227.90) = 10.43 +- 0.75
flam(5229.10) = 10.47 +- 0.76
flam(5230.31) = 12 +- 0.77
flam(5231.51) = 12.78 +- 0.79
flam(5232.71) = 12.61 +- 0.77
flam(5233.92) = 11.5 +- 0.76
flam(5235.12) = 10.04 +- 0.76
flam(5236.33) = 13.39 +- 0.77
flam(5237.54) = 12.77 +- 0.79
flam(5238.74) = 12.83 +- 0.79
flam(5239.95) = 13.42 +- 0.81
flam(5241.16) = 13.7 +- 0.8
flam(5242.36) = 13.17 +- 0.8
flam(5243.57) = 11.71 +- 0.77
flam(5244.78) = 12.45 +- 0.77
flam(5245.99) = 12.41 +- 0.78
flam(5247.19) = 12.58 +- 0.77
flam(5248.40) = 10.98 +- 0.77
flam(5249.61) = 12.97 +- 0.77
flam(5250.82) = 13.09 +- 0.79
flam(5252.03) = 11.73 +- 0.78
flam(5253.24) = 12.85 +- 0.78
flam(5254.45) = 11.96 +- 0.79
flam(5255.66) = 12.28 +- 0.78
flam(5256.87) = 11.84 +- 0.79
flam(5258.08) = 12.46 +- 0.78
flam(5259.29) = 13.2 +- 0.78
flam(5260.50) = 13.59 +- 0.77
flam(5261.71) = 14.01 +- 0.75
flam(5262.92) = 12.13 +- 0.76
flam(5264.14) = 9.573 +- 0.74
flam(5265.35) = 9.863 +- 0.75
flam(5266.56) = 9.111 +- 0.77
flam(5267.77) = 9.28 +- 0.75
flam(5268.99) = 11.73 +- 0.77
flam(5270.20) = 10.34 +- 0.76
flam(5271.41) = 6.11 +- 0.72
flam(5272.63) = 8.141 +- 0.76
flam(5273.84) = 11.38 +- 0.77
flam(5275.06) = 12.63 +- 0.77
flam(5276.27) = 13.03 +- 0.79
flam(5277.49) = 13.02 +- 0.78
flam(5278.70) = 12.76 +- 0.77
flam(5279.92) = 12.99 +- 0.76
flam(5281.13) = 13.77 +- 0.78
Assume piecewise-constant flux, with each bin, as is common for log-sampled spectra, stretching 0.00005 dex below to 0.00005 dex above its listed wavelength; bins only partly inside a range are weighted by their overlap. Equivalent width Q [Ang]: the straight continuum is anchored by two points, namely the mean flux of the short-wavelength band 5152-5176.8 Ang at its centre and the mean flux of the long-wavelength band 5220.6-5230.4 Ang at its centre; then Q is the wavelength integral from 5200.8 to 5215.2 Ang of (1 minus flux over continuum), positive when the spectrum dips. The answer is 3.4 Ang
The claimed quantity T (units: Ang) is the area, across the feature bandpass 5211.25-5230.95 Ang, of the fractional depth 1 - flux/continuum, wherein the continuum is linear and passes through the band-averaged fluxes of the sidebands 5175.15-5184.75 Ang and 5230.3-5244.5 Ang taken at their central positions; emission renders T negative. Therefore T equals -1.3 Ang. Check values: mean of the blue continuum 6.21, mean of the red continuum 12.5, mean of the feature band 11.4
